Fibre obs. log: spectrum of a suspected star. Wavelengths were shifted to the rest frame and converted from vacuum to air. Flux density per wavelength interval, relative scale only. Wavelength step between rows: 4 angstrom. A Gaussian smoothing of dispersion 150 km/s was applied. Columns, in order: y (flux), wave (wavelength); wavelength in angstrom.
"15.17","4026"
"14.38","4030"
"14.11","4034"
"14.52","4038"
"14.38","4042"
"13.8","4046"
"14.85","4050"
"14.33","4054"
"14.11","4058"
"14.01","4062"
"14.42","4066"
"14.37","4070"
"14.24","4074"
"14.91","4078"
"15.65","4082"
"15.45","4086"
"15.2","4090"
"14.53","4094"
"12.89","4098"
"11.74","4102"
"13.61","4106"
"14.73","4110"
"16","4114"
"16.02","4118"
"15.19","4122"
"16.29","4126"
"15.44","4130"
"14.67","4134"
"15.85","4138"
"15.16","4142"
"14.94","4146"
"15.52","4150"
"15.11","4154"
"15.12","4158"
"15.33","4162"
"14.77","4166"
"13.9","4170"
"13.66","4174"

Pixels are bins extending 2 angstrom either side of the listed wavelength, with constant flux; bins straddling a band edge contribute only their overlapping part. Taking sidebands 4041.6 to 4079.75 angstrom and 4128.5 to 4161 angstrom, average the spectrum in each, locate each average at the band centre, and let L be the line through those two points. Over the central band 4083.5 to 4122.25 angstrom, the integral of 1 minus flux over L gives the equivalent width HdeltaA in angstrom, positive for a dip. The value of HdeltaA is 0.7 angstrom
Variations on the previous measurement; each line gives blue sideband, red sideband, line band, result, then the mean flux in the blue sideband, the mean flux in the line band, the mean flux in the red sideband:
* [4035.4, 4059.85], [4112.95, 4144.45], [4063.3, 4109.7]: 1.93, 14.3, 14.3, 15.6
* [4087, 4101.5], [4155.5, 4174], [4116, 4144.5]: -2.28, 14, 15.5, 14.7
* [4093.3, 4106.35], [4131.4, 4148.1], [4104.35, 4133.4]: -2.64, 13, 15.3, 15.2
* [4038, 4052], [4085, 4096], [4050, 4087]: 0.27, 14.4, 14.6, 15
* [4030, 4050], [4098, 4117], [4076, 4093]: -1.39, 14.3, 15.3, 14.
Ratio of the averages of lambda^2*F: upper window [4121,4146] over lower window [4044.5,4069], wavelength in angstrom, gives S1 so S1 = 1.1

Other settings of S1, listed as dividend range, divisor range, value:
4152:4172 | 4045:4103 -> 1.08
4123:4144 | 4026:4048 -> 1.13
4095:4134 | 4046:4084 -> 1.04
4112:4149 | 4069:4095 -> 1.06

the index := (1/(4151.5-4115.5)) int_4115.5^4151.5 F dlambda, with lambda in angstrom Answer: 15.5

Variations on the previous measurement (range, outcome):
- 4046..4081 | 14.4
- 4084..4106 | 13.9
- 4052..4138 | 14.7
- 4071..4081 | 14.7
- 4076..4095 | 15.2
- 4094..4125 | 14.4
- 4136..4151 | 15.4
